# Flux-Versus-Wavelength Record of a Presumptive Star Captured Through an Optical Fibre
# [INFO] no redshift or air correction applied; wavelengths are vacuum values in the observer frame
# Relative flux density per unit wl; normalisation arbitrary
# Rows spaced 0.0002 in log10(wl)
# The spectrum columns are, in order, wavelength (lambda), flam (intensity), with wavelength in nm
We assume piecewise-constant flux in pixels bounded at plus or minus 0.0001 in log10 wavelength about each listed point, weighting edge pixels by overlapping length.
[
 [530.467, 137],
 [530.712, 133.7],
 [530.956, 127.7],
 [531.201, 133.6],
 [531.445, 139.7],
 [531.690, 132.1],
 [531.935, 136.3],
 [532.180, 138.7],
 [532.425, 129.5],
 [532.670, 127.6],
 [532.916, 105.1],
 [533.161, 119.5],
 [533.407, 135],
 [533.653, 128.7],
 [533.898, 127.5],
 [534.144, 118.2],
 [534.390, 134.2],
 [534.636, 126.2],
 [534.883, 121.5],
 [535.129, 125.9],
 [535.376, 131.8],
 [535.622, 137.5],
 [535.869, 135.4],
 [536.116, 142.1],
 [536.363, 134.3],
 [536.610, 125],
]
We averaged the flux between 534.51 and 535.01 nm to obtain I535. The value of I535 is 124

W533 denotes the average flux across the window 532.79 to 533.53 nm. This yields 120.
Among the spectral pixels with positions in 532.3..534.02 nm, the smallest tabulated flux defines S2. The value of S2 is 105.1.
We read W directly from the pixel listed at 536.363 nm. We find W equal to 134.3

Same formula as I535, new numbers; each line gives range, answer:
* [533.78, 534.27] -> 123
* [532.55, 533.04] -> 116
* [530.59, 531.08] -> 131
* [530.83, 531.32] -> 131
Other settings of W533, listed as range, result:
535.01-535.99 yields 133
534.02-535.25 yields 125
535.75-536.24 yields 139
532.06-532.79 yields 132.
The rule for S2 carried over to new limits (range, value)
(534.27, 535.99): 121.5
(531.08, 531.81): 132.1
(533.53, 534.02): 127.5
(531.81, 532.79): 127.6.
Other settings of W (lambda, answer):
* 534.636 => 126.2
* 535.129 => 125.9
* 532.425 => 129.5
